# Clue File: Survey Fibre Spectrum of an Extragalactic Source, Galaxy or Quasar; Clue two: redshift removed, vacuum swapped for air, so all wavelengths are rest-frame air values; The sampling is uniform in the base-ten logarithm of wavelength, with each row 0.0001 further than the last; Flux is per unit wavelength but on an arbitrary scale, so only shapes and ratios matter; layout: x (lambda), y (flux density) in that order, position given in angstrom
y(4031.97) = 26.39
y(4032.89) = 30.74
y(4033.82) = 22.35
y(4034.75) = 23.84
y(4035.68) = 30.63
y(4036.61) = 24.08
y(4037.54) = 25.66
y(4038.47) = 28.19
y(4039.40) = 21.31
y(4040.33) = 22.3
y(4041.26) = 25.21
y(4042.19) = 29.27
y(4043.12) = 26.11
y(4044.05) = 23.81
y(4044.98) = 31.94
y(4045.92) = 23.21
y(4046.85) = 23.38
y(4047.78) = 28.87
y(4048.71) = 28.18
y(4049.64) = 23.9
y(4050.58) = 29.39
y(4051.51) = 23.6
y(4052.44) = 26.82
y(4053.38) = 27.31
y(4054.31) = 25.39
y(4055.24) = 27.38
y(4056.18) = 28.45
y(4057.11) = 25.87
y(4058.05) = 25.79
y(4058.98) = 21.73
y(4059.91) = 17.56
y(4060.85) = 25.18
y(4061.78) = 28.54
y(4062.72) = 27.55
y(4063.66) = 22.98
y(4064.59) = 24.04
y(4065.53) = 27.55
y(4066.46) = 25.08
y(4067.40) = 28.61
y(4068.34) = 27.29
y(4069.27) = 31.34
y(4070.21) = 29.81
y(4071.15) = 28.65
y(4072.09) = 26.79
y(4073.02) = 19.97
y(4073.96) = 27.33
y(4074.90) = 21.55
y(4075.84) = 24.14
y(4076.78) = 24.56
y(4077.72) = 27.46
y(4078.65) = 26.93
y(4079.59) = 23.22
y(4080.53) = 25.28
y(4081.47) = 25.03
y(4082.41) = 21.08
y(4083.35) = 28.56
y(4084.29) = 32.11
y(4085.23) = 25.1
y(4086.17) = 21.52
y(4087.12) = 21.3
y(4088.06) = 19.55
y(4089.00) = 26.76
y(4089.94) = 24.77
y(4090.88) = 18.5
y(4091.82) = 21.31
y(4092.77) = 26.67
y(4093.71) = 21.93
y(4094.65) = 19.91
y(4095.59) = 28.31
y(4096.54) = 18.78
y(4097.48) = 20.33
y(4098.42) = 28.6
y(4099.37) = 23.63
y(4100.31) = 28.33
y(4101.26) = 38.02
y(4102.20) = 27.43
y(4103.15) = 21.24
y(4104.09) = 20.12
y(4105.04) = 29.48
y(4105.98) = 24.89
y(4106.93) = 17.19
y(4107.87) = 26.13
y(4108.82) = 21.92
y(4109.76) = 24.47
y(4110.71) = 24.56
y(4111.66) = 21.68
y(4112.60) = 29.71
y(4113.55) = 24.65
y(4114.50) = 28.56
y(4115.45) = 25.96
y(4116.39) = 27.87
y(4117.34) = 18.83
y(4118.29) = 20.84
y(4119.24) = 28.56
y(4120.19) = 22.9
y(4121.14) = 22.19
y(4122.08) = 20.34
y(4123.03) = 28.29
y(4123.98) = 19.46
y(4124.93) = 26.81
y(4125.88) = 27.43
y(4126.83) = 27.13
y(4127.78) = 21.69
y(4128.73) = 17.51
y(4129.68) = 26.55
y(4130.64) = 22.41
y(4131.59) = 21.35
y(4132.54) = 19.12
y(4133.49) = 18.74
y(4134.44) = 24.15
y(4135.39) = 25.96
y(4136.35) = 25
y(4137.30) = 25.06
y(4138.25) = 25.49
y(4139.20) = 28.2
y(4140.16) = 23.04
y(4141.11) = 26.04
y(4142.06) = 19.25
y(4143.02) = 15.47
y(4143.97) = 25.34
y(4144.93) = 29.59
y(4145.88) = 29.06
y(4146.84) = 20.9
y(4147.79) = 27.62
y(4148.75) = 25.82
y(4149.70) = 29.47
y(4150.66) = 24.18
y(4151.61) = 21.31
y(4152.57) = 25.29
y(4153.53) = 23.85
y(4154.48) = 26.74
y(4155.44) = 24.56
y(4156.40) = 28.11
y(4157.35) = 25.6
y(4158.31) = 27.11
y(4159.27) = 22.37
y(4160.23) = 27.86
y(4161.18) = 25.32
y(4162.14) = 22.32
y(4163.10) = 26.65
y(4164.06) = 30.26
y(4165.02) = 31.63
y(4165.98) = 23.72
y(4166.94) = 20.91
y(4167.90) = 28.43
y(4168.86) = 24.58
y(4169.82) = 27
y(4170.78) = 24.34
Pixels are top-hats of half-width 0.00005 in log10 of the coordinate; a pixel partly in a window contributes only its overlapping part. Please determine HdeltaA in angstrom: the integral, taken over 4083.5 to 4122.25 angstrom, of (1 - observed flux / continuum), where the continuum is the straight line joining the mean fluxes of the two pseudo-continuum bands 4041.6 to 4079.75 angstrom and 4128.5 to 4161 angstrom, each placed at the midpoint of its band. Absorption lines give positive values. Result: 1.4 angstrom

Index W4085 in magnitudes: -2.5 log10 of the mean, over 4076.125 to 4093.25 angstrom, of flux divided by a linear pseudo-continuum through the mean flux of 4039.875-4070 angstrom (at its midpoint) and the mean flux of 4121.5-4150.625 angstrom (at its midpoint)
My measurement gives 0.04 mag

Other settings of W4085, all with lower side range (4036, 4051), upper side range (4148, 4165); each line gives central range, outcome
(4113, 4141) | 0.08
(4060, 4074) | -0.02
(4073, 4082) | 0.05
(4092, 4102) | 0.02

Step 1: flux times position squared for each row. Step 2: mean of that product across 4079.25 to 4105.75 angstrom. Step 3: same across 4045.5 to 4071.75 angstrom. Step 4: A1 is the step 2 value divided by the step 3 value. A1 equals 0.95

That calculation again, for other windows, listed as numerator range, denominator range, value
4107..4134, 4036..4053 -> 0.95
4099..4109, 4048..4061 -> 1.02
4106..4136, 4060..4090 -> 0.95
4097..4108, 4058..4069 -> 1.03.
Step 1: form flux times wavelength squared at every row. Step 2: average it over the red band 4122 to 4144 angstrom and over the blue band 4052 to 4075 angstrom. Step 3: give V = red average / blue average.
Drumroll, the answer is 0.93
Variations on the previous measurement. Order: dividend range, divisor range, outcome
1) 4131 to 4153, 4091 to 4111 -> 1.01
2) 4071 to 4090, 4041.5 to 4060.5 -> 0.97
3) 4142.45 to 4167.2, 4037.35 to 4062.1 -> 1.04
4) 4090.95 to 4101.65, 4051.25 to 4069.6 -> 0.97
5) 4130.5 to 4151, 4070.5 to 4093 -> 1.02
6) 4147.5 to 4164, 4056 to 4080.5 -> 1.04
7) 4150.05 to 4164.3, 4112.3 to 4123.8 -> 1.05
